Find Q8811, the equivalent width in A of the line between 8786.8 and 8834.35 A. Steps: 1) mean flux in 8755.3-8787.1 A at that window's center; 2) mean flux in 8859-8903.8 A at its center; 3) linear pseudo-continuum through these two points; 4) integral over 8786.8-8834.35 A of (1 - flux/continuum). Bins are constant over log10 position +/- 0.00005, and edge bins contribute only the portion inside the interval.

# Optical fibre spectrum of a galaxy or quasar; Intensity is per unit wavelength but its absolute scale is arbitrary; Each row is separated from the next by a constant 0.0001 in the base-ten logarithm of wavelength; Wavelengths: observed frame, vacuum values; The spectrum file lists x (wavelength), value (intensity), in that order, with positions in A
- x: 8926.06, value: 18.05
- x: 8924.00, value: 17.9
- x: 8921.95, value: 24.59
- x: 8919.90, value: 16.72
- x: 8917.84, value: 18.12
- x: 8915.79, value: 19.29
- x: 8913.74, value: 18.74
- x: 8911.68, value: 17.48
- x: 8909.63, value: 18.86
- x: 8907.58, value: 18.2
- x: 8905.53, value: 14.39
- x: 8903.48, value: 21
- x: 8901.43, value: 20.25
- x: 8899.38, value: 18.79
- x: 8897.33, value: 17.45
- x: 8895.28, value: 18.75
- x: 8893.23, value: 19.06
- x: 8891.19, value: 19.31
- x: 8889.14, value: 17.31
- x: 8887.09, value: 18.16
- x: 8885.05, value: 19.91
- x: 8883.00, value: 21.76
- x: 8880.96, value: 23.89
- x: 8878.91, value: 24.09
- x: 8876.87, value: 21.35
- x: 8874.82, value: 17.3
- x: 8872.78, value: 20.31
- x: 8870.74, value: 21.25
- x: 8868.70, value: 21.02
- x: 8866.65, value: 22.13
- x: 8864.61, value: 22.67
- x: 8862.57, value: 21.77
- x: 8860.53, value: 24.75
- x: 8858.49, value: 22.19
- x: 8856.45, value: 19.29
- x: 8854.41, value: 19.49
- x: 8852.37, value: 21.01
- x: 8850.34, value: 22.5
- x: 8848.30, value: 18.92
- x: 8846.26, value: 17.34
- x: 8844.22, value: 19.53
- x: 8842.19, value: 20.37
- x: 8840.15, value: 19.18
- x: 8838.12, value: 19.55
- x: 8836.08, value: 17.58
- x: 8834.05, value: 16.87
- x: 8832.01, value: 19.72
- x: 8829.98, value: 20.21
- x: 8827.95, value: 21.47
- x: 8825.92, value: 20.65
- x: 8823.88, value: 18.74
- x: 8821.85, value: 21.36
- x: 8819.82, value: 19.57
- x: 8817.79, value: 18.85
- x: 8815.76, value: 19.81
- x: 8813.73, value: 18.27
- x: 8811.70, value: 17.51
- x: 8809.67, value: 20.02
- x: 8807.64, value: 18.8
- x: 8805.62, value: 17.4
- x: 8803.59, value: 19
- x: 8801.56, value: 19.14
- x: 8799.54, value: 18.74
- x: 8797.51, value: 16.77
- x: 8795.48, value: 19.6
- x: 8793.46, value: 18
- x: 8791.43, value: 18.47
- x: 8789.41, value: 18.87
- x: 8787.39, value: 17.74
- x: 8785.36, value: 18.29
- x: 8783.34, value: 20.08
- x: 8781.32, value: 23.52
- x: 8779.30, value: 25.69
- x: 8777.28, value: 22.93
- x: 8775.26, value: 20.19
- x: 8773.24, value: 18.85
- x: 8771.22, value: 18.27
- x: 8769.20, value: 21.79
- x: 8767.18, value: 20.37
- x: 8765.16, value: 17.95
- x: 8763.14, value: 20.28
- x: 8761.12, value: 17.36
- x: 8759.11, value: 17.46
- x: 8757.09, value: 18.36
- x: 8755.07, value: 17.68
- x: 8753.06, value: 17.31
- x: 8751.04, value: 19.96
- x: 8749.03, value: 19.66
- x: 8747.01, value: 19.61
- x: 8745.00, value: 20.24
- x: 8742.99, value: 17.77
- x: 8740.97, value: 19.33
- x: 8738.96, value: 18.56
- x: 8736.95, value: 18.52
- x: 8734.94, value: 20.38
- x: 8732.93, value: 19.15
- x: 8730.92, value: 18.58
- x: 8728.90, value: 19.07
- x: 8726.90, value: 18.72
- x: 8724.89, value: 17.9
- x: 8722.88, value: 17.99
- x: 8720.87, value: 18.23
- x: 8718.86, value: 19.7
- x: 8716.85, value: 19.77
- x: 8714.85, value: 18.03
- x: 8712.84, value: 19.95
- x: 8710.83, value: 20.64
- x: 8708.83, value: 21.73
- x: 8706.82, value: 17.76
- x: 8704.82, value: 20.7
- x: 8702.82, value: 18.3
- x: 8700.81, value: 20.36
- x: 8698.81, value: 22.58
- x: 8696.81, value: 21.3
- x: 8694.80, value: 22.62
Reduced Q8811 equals 2.7 A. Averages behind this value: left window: 20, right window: 20.6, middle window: 19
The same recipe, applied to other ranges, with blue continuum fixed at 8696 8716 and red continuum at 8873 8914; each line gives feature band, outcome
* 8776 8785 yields -1.28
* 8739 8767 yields 1.68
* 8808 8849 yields 0.70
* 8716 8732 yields 1.05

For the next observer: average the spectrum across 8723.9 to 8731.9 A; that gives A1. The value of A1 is 18.6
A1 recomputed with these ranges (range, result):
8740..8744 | 18.5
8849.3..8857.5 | 20.6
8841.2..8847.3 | 19.1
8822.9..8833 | 20.2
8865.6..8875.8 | 20.4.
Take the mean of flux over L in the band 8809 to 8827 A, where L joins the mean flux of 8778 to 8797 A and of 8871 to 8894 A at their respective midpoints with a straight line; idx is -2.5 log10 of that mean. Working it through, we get 0.04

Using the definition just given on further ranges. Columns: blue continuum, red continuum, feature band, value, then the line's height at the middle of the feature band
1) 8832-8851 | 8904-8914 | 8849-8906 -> -0.12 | 18.3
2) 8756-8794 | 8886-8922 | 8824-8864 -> -0.06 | 19.1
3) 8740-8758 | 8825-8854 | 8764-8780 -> -0.09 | 19.1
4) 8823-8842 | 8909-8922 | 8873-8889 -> -0.09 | 19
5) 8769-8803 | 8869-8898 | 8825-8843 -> 0.02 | 19.9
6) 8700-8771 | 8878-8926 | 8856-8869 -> -0.15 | 19.2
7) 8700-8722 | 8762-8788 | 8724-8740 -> 0.05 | 19.8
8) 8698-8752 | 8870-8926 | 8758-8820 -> 0.00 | 19.4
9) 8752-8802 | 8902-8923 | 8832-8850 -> 0.01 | 19.1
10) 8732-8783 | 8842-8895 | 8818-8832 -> 0.00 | 20.2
